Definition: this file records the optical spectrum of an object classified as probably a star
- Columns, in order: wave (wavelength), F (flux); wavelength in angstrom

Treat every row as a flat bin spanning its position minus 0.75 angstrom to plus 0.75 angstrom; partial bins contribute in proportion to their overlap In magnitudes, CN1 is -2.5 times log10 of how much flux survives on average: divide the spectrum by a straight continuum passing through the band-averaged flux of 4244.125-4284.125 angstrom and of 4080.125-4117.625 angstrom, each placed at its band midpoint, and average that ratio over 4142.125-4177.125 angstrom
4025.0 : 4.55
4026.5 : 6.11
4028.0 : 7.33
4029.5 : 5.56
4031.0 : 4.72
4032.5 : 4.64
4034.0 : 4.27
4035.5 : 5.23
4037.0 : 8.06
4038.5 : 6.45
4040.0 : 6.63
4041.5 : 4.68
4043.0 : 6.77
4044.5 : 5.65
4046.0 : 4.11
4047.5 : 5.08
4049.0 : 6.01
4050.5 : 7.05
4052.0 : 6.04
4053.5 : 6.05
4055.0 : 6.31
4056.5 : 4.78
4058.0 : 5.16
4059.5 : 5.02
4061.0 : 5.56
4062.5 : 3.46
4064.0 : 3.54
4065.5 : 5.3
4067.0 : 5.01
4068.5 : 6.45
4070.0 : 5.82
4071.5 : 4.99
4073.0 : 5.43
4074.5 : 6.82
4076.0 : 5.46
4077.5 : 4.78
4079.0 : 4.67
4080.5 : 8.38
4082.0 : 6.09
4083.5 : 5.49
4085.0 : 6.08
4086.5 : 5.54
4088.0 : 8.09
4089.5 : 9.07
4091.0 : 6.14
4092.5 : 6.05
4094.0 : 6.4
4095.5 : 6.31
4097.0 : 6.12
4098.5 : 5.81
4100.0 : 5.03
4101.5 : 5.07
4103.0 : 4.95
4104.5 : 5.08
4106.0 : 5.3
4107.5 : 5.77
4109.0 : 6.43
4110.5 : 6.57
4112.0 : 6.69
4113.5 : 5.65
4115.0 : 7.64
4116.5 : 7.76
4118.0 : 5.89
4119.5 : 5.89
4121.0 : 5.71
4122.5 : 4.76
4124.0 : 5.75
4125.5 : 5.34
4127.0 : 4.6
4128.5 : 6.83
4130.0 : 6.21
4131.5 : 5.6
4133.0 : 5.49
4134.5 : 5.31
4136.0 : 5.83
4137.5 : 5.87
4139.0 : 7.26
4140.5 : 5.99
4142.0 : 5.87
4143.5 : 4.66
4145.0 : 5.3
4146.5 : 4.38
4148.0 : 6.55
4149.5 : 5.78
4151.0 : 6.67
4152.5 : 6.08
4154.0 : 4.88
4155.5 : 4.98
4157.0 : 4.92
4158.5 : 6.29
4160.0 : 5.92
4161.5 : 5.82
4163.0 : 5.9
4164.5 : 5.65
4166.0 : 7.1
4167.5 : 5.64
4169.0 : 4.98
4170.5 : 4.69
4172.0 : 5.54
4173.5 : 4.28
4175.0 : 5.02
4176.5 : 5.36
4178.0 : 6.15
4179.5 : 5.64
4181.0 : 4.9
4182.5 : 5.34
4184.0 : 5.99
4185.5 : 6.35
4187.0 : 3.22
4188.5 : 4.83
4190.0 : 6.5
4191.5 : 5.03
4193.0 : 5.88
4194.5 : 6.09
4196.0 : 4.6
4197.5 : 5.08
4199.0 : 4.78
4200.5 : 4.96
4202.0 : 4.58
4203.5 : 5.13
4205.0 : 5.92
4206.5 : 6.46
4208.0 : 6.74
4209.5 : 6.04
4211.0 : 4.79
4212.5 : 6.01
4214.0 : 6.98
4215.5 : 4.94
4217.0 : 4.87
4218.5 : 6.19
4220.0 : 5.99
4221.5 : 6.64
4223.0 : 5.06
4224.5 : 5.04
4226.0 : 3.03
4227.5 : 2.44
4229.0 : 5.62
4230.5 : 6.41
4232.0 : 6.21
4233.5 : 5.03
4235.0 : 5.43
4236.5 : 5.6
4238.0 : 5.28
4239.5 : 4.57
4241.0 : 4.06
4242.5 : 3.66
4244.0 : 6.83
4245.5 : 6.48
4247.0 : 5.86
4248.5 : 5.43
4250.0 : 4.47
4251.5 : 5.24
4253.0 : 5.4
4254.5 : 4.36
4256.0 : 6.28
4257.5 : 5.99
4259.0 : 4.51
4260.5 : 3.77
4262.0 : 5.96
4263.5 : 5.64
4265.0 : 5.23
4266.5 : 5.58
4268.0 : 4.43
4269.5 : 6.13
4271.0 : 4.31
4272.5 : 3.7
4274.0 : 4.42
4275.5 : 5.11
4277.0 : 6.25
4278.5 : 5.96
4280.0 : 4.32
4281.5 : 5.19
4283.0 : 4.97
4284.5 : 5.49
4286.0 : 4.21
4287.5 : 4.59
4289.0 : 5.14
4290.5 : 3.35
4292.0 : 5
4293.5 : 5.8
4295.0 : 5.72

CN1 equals 0.07 mag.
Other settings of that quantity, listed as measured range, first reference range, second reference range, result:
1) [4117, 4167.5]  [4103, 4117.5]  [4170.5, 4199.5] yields 0.016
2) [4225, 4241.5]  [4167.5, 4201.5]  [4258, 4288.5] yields 0.046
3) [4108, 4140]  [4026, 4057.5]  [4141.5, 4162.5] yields -0.078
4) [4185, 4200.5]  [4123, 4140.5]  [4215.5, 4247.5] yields 0.053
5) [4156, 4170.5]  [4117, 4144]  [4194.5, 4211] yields -0.025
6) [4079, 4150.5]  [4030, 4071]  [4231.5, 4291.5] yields -0.121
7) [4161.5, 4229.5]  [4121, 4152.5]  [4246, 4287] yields 0.013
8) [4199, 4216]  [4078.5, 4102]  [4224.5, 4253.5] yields -0.060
